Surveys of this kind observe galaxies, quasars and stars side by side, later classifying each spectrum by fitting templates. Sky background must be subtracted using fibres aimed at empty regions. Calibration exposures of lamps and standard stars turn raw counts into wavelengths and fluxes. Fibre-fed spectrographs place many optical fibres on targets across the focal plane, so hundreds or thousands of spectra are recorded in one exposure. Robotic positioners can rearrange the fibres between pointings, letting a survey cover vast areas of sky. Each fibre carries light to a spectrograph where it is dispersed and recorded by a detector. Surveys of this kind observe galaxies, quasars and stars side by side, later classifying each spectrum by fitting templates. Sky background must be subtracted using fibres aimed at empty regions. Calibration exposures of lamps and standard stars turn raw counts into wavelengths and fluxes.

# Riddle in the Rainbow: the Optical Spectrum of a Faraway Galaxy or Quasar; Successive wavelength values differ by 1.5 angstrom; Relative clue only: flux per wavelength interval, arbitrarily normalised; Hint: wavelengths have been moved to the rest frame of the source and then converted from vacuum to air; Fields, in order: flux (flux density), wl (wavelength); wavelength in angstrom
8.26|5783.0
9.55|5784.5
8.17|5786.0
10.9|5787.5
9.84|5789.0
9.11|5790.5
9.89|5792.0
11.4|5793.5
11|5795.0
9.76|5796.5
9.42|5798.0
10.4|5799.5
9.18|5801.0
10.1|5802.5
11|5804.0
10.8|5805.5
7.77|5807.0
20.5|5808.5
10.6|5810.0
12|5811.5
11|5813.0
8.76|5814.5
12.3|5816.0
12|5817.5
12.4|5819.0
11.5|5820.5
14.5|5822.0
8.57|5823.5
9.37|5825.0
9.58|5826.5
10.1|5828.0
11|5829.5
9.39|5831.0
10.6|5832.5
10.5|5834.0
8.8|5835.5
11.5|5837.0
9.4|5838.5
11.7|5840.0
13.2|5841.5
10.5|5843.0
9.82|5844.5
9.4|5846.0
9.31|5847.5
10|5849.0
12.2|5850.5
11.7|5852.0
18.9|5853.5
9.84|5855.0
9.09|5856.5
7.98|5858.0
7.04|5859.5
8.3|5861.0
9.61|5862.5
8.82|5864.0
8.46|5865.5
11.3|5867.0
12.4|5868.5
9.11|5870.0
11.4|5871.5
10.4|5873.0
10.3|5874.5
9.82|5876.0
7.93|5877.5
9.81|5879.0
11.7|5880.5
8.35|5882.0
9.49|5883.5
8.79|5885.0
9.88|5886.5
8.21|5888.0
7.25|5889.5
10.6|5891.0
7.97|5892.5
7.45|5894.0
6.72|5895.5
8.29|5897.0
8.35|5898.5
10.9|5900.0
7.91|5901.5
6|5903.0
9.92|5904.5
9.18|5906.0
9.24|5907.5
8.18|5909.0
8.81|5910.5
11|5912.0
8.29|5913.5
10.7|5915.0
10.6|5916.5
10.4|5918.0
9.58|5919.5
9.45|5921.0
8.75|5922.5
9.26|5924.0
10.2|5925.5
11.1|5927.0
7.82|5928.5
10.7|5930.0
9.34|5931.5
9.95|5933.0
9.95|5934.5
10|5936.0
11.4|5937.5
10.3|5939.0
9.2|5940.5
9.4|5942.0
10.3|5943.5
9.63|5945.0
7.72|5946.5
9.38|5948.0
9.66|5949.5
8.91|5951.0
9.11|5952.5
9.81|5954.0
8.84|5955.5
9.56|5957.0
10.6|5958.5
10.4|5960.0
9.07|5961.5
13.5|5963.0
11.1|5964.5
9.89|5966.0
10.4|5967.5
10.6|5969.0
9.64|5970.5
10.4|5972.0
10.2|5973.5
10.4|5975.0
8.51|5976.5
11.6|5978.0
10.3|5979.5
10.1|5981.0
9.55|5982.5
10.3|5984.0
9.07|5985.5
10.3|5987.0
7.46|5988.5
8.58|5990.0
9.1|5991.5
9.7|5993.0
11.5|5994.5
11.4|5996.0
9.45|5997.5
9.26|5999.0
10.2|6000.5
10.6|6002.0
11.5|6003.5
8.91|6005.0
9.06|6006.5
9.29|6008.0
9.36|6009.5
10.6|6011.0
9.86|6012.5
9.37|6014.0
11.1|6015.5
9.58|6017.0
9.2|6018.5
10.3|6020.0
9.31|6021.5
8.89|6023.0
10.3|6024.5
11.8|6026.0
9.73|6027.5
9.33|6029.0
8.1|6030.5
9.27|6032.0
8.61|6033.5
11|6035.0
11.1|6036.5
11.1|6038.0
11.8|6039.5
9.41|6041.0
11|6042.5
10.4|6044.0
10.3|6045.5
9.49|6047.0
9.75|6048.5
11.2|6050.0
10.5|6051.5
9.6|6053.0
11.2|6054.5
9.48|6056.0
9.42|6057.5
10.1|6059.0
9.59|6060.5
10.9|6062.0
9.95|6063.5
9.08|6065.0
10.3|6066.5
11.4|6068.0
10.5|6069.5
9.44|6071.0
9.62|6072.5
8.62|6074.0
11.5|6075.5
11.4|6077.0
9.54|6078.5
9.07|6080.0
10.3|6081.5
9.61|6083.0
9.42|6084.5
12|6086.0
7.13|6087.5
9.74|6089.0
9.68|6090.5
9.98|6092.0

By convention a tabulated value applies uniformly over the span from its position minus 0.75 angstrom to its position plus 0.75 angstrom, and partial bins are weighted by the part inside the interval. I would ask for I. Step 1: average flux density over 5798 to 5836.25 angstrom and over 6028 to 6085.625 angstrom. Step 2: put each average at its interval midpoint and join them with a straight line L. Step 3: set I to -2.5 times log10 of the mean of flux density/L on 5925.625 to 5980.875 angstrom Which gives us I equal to 0.05 mag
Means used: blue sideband 10.9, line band 9.97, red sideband 10.1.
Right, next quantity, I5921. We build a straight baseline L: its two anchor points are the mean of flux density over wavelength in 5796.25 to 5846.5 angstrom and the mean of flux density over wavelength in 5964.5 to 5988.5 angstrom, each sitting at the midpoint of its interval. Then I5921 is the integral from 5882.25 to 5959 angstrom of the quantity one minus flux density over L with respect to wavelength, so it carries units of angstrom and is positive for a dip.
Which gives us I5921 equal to 7.6 angstrom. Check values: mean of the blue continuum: 10.8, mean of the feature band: 9.28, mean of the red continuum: 10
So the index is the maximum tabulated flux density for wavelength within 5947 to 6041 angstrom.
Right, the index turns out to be 13.5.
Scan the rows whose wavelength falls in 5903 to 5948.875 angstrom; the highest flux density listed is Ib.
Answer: 11.4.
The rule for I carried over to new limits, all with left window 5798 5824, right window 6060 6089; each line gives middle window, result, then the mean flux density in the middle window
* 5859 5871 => 0.17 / 9.47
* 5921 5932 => 0.12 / 9.59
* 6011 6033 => 0.05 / 9.74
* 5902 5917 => 0.18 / 9.15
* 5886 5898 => 0.30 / 8.26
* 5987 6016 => 0.06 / 9.81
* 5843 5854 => -0.02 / 11.4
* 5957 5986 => 0.02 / 10.3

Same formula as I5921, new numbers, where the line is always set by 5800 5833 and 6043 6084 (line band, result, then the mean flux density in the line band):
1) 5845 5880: 2.3 angstrom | 10.1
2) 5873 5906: 5.8 angstrom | 8.88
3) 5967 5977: 0.4 angstrom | 10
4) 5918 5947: 2.4 angstrom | 9.72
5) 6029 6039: 0.3 angstrom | 9.87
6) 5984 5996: 0.9 angstrom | 9.57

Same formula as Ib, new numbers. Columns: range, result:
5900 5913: 11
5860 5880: 12.4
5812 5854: 18.9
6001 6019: 11.5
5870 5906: 11.7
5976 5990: 11.6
